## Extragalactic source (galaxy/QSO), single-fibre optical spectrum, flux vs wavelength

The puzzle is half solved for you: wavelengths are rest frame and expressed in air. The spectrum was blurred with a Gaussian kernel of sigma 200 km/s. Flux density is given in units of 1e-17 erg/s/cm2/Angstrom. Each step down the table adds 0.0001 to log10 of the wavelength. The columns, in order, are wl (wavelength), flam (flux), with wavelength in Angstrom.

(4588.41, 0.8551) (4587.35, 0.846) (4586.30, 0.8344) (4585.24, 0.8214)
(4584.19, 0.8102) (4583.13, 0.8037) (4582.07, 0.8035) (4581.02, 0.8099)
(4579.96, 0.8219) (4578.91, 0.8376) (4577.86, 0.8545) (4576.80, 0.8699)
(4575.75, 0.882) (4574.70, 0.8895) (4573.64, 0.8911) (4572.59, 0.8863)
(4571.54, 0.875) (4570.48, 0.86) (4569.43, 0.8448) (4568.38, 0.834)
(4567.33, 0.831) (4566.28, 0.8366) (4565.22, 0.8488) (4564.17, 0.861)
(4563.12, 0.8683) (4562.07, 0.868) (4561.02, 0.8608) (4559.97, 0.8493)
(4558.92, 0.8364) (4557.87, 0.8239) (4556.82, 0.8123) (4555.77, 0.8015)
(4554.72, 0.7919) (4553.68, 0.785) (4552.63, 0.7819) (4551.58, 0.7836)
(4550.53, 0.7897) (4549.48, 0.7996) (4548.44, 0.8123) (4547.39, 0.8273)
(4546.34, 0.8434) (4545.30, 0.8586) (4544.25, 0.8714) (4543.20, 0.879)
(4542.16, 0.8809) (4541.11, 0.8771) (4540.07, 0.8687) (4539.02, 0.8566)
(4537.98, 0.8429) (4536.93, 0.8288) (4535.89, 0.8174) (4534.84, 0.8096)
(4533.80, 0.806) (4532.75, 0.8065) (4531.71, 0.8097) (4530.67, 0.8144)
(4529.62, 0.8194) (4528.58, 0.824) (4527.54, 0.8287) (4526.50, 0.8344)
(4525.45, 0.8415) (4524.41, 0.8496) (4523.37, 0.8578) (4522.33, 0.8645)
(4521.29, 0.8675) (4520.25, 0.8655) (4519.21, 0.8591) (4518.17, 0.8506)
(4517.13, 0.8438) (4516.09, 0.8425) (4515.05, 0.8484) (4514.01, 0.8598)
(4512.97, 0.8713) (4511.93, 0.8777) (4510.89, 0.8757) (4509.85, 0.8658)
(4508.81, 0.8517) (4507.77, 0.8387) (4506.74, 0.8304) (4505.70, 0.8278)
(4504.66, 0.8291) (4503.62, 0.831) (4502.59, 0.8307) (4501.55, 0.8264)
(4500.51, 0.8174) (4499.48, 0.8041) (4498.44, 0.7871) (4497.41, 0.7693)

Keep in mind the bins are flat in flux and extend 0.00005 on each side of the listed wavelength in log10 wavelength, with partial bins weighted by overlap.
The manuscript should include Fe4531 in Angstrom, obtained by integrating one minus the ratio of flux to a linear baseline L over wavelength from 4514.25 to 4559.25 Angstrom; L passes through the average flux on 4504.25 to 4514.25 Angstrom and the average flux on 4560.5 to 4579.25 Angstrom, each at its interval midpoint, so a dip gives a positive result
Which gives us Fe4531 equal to 1.2 Angstrom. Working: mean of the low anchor 0.852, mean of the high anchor 0.861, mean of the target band 0.833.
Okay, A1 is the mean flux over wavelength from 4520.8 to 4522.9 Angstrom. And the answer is 0.867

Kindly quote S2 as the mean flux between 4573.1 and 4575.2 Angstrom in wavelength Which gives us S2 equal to 0.889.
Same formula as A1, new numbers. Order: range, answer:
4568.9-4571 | 0.854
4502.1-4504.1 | 0.834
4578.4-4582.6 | 0.818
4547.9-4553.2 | 0.793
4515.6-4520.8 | 0.853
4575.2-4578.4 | 0.87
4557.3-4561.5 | 0.842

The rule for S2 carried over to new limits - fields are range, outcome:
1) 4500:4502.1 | 0.819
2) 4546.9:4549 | 0.821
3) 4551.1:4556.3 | 0.789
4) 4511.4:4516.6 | 0.859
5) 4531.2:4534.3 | 0.807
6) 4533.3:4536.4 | 0.811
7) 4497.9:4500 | 0.798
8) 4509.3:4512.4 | 0.872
